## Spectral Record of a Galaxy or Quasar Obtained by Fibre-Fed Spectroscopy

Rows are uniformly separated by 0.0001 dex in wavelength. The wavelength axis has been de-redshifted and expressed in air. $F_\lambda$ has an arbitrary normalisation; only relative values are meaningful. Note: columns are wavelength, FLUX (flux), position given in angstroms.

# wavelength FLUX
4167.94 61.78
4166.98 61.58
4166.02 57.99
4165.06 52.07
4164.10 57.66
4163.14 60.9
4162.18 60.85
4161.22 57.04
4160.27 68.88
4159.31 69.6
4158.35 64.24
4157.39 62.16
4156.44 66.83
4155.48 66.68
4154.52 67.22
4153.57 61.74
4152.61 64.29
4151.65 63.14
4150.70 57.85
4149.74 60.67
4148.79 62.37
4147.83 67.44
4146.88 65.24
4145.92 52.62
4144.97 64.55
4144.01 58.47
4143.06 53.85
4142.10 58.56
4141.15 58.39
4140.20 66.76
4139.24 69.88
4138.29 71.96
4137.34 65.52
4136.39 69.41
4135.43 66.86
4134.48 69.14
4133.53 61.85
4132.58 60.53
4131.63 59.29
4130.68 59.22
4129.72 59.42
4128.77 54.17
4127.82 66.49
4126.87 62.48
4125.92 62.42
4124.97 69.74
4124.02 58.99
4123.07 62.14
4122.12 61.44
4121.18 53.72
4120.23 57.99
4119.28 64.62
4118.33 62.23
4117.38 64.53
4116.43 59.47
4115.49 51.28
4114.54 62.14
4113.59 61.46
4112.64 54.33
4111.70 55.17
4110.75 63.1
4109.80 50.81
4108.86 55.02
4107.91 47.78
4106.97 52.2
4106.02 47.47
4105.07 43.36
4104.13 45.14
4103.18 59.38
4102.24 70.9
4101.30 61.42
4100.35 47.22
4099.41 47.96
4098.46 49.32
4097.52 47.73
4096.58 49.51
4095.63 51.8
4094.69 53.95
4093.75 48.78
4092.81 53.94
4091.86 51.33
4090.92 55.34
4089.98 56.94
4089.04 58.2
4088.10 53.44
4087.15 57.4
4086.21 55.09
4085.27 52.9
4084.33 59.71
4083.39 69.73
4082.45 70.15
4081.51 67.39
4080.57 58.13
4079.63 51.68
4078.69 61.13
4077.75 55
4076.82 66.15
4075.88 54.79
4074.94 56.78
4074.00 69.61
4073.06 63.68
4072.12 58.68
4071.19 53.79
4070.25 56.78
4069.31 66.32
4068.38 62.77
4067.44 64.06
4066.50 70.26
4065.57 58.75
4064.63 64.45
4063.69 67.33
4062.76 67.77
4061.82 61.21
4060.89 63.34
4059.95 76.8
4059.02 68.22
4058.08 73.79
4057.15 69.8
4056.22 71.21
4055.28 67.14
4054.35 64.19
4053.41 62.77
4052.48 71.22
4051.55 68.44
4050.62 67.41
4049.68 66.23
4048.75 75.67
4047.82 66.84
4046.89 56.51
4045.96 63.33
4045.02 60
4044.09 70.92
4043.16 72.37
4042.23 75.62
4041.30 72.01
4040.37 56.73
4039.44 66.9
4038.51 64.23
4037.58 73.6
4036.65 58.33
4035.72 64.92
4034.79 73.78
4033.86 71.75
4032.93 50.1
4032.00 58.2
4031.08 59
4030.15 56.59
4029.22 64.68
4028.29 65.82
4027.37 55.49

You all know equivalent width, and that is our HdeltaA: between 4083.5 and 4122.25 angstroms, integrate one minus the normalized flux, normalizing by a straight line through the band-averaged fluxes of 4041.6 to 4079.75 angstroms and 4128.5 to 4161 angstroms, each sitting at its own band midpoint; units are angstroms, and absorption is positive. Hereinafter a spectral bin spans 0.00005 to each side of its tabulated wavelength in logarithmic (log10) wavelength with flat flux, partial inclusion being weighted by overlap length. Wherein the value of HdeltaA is 5.5 angstroms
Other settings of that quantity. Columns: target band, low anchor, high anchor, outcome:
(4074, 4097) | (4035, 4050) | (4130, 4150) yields 2.73 angstroms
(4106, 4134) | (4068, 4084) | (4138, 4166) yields 1.36 angstroms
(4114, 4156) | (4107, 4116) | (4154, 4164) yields -1.70 angstroms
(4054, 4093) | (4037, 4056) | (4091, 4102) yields -2.14 angstroms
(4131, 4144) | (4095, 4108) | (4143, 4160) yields -0.86 angstroms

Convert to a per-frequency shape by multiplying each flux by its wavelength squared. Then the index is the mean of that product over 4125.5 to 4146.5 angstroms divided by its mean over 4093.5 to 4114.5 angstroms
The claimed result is 1.19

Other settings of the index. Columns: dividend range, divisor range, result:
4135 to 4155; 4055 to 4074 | 1.00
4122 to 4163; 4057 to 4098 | 1.08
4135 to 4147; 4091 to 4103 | 1.21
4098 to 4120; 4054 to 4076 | 0.88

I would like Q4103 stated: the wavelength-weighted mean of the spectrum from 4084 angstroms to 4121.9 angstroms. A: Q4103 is 54.9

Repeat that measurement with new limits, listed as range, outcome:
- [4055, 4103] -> 60.1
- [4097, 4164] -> 60.1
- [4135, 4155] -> 63.2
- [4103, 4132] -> 57.6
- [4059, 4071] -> 64.8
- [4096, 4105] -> 52.7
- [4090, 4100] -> 51.2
